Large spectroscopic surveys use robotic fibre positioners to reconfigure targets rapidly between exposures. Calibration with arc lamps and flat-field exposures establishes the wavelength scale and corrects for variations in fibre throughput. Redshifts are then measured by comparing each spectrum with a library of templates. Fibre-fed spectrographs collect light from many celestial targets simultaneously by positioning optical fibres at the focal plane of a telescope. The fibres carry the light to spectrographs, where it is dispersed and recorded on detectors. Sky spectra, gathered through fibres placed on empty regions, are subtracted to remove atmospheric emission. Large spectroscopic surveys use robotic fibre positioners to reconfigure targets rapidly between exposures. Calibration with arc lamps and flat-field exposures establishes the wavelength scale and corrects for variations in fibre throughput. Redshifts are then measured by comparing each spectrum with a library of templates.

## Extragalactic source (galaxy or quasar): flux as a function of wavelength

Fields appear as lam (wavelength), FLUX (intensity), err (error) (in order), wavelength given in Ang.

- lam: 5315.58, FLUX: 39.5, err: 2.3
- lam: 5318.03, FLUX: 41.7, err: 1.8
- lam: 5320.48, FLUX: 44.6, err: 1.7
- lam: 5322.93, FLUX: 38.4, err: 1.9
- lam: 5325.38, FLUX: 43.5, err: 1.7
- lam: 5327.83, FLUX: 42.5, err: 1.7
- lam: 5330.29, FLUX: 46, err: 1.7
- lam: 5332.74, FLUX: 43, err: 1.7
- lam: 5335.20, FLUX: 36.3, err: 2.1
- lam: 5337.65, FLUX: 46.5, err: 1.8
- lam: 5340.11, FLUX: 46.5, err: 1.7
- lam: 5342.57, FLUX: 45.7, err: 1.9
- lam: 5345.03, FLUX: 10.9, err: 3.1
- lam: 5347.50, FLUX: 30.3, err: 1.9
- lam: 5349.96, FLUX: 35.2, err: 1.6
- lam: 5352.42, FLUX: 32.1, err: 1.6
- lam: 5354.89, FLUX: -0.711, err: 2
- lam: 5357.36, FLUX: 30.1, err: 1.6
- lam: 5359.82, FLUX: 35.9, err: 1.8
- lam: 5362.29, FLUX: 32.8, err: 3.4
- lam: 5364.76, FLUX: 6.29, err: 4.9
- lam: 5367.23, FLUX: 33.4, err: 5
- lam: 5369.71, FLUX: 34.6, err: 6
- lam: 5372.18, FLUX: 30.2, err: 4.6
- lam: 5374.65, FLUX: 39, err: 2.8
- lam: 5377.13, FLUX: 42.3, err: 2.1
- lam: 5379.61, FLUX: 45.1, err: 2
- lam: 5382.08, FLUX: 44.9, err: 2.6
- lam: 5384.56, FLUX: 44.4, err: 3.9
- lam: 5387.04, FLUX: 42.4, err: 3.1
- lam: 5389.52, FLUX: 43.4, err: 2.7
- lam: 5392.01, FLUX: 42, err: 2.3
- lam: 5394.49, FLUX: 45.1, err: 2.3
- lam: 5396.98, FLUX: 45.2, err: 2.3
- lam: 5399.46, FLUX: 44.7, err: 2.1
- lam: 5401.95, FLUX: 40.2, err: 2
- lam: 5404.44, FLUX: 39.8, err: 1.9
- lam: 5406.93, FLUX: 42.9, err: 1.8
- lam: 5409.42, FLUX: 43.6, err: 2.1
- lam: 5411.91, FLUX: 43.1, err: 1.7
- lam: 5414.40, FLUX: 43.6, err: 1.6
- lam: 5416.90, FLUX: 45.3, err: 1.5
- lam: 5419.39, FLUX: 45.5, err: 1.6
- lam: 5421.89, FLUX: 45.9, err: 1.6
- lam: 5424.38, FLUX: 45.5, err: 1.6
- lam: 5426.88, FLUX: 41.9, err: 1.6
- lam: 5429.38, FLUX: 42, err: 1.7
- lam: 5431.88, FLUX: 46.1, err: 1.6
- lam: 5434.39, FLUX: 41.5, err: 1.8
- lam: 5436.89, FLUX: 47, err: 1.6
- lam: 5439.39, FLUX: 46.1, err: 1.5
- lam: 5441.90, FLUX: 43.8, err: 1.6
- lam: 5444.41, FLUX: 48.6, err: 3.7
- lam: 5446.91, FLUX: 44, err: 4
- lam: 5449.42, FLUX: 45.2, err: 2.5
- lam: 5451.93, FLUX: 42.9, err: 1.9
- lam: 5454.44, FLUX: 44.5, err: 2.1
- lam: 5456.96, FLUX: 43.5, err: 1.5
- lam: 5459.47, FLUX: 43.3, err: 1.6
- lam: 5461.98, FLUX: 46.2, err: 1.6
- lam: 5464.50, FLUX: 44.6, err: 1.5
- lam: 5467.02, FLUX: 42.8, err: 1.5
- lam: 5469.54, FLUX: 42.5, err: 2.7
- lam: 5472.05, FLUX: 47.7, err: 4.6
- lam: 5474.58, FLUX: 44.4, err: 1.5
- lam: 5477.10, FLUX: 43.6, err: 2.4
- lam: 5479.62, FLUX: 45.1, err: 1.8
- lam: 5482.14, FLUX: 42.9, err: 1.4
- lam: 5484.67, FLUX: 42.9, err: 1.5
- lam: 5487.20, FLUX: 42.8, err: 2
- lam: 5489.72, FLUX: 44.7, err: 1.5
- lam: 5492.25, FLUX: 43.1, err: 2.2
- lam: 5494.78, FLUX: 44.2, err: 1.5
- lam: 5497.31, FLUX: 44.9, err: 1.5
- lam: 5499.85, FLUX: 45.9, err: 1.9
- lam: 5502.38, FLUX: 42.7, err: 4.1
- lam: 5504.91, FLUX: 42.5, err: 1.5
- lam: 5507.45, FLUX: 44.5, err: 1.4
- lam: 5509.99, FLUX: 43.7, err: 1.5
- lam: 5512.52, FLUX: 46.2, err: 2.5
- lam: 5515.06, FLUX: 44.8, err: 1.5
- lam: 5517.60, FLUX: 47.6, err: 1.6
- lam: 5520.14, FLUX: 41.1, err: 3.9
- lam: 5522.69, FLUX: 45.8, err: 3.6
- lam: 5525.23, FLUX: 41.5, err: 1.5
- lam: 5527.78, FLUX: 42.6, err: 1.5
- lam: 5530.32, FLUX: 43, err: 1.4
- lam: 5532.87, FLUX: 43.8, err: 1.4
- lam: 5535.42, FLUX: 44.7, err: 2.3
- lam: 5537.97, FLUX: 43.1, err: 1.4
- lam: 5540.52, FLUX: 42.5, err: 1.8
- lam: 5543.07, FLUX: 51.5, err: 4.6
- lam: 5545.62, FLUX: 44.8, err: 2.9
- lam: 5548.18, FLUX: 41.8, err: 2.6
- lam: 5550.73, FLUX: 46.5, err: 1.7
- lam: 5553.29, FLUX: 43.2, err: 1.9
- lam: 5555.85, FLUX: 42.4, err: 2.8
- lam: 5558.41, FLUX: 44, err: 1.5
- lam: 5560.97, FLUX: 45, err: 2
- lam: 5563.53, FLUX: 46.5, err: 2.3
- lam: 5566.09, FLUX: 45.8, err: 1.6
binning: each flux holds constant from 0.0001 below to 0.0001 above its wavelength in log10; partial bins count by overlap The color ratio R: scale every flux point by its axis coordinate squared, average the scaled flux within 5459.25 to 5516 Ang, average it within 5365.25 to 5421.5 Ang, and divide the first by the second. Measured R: 1.10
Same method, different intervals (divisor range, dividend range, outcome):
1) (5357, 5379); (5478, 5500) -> 1.43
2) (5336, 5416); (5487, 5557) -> 1.26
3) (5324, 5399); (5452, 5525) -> 1.26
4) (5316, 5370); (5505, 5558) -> 1.38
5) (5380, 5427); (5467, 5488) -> 1.03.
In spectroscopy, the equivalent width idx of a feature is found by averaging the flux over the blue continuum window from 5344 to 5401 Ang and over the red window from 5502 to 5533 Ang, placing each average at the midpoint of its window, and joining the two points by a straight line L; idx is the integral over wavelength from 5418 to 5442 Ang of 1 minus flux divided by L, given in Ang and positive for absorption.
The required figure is -4.0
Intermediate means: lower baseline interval 34.5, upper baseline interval 43.9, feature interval 44.6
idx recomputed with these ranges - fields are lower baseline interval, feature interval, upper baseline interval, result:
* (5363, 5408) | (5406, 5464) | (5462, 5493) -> -3.7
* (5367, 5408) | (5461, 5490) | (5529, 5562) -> -0.8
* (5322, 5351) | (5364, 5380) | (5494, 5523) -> 2.7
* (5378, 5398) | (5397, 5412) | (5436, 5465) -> 0.6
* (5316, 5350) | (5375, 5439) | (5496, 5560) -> -3.7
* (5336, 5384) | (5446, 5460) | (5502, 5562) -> -1.8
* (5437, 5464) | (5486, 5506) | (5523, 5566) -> 0.3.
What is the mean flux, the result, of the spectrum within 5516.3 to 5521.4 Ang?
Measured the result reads 44.4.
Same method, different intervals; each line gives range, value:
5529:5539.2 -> 43.7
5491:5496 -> 43.6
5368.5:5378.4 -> 36.6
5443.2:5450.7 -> 45.9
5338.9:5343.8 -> 46.1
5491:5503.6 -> 44.2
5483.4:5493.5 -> 43.4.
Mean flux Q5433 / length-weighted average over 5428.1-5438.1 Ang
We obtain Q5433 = 44.1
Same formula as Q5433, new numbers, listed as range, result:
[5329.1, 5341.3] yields 43.7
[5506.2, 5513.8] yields 44.8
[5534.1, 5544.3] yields 45.4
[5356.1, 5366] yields 26.2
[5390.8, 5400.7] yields 44.3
